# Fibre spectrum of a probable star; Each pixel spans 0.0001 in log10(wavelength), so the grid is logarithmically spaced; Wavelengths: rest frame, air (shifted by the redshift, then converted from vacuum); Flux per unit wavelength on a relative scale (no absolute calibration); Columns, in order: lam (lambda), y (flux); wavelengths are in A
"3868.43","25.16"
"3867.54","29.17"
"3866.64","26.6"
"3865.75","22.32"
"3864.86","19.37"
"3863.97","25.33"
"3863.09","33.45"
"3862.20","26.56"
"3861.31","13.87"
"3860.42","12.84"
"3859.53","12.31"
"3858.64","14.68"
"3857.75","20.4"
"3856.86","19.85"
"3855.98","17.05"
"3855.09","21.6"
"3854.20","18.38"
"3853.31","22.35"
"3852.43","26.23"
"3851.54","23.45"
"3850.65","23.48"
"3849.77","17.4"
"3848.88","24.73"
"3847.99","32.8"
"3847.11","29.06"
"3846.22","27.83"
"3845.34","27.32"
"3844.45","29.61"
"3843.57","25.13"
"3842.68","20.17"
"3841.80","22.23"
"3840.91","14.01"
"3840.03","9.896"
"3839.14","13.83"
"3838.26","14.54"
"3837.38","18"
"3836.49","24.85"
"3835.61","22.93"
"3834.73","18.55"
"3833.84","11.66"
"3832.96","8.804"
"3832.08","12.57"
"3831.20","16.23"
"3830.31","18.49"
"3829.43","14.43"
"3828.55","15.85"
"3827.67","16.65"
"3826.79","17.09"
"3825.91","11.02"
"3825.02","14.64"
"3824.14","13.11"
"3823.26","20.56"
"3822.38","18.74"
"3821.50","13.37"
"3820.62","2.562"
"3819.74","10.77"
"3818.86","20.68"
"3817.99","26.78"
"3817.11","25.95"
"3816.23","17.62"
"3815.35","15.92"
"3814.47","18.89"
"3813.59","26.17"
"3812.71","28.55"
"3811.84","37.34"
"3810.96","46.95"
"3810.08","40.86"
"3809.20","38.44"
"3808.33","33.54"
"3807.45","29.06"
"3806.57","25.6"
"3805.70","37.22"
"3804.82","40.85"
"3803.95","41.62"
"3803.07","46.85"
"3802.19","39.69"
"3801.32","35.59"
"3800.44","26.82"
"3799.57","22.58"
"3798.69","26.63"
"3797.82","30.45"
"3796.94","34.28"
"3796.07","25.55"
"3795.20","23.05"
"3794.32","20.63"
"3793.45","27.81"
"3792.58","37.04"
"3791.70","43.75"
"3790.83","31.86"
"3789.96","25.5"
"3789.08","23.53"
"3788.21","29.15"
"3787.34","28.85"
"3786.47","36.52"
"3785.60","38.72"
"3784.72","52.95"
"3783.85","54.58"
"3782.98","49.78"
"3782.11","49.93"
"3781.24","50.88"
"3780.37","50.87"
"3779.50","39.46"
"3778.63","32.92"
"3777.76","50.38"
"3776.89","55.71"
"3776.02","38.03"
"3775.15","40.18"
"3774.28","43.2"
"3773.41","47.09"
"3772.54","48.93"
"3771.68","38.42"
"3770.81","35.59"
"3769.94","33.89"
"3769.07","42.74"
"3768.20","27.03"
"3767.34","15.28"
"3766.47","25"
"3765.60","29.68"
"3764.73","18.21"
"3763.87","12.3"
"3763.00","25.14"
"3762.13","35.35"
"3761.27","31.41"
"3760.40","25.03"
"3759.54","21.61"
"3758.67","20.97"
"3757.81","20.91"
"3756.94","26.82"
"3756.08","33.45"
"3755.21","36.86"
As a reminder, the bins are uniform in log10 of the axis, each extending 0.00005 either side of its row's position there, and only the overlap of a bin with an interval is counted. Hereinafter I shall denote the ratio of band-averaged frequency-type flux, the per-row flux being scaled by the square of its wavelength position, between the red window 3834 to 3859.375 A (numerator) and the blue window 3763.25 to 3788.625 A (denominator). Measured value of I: 0.6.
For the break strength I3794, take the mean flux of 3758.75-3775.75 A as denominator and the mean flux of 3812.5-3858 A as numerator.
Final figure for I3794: 0.62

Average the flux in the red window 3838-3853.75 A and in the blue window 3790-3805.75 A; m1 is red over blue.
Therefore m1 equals 0.7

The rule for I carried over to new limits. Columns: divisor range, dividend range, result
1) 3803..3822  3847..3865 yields 0.79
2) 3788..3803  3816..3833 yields 0.54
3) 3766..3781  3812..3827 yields 0.47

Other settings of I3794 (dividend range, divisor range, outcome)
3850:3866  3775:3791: 0.50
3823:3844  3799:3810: 0.47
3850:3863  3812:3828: 1.10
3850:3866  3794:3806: 0.64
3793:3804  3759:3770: 1.17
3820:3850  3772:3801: 0.48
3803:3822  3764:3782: 0.74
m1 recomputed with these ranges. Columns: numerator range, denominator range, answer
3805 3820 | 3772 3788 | 0.64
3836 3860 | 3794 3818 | 0.68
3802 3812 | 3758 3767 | 1.57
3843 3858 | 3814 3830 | 1.46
